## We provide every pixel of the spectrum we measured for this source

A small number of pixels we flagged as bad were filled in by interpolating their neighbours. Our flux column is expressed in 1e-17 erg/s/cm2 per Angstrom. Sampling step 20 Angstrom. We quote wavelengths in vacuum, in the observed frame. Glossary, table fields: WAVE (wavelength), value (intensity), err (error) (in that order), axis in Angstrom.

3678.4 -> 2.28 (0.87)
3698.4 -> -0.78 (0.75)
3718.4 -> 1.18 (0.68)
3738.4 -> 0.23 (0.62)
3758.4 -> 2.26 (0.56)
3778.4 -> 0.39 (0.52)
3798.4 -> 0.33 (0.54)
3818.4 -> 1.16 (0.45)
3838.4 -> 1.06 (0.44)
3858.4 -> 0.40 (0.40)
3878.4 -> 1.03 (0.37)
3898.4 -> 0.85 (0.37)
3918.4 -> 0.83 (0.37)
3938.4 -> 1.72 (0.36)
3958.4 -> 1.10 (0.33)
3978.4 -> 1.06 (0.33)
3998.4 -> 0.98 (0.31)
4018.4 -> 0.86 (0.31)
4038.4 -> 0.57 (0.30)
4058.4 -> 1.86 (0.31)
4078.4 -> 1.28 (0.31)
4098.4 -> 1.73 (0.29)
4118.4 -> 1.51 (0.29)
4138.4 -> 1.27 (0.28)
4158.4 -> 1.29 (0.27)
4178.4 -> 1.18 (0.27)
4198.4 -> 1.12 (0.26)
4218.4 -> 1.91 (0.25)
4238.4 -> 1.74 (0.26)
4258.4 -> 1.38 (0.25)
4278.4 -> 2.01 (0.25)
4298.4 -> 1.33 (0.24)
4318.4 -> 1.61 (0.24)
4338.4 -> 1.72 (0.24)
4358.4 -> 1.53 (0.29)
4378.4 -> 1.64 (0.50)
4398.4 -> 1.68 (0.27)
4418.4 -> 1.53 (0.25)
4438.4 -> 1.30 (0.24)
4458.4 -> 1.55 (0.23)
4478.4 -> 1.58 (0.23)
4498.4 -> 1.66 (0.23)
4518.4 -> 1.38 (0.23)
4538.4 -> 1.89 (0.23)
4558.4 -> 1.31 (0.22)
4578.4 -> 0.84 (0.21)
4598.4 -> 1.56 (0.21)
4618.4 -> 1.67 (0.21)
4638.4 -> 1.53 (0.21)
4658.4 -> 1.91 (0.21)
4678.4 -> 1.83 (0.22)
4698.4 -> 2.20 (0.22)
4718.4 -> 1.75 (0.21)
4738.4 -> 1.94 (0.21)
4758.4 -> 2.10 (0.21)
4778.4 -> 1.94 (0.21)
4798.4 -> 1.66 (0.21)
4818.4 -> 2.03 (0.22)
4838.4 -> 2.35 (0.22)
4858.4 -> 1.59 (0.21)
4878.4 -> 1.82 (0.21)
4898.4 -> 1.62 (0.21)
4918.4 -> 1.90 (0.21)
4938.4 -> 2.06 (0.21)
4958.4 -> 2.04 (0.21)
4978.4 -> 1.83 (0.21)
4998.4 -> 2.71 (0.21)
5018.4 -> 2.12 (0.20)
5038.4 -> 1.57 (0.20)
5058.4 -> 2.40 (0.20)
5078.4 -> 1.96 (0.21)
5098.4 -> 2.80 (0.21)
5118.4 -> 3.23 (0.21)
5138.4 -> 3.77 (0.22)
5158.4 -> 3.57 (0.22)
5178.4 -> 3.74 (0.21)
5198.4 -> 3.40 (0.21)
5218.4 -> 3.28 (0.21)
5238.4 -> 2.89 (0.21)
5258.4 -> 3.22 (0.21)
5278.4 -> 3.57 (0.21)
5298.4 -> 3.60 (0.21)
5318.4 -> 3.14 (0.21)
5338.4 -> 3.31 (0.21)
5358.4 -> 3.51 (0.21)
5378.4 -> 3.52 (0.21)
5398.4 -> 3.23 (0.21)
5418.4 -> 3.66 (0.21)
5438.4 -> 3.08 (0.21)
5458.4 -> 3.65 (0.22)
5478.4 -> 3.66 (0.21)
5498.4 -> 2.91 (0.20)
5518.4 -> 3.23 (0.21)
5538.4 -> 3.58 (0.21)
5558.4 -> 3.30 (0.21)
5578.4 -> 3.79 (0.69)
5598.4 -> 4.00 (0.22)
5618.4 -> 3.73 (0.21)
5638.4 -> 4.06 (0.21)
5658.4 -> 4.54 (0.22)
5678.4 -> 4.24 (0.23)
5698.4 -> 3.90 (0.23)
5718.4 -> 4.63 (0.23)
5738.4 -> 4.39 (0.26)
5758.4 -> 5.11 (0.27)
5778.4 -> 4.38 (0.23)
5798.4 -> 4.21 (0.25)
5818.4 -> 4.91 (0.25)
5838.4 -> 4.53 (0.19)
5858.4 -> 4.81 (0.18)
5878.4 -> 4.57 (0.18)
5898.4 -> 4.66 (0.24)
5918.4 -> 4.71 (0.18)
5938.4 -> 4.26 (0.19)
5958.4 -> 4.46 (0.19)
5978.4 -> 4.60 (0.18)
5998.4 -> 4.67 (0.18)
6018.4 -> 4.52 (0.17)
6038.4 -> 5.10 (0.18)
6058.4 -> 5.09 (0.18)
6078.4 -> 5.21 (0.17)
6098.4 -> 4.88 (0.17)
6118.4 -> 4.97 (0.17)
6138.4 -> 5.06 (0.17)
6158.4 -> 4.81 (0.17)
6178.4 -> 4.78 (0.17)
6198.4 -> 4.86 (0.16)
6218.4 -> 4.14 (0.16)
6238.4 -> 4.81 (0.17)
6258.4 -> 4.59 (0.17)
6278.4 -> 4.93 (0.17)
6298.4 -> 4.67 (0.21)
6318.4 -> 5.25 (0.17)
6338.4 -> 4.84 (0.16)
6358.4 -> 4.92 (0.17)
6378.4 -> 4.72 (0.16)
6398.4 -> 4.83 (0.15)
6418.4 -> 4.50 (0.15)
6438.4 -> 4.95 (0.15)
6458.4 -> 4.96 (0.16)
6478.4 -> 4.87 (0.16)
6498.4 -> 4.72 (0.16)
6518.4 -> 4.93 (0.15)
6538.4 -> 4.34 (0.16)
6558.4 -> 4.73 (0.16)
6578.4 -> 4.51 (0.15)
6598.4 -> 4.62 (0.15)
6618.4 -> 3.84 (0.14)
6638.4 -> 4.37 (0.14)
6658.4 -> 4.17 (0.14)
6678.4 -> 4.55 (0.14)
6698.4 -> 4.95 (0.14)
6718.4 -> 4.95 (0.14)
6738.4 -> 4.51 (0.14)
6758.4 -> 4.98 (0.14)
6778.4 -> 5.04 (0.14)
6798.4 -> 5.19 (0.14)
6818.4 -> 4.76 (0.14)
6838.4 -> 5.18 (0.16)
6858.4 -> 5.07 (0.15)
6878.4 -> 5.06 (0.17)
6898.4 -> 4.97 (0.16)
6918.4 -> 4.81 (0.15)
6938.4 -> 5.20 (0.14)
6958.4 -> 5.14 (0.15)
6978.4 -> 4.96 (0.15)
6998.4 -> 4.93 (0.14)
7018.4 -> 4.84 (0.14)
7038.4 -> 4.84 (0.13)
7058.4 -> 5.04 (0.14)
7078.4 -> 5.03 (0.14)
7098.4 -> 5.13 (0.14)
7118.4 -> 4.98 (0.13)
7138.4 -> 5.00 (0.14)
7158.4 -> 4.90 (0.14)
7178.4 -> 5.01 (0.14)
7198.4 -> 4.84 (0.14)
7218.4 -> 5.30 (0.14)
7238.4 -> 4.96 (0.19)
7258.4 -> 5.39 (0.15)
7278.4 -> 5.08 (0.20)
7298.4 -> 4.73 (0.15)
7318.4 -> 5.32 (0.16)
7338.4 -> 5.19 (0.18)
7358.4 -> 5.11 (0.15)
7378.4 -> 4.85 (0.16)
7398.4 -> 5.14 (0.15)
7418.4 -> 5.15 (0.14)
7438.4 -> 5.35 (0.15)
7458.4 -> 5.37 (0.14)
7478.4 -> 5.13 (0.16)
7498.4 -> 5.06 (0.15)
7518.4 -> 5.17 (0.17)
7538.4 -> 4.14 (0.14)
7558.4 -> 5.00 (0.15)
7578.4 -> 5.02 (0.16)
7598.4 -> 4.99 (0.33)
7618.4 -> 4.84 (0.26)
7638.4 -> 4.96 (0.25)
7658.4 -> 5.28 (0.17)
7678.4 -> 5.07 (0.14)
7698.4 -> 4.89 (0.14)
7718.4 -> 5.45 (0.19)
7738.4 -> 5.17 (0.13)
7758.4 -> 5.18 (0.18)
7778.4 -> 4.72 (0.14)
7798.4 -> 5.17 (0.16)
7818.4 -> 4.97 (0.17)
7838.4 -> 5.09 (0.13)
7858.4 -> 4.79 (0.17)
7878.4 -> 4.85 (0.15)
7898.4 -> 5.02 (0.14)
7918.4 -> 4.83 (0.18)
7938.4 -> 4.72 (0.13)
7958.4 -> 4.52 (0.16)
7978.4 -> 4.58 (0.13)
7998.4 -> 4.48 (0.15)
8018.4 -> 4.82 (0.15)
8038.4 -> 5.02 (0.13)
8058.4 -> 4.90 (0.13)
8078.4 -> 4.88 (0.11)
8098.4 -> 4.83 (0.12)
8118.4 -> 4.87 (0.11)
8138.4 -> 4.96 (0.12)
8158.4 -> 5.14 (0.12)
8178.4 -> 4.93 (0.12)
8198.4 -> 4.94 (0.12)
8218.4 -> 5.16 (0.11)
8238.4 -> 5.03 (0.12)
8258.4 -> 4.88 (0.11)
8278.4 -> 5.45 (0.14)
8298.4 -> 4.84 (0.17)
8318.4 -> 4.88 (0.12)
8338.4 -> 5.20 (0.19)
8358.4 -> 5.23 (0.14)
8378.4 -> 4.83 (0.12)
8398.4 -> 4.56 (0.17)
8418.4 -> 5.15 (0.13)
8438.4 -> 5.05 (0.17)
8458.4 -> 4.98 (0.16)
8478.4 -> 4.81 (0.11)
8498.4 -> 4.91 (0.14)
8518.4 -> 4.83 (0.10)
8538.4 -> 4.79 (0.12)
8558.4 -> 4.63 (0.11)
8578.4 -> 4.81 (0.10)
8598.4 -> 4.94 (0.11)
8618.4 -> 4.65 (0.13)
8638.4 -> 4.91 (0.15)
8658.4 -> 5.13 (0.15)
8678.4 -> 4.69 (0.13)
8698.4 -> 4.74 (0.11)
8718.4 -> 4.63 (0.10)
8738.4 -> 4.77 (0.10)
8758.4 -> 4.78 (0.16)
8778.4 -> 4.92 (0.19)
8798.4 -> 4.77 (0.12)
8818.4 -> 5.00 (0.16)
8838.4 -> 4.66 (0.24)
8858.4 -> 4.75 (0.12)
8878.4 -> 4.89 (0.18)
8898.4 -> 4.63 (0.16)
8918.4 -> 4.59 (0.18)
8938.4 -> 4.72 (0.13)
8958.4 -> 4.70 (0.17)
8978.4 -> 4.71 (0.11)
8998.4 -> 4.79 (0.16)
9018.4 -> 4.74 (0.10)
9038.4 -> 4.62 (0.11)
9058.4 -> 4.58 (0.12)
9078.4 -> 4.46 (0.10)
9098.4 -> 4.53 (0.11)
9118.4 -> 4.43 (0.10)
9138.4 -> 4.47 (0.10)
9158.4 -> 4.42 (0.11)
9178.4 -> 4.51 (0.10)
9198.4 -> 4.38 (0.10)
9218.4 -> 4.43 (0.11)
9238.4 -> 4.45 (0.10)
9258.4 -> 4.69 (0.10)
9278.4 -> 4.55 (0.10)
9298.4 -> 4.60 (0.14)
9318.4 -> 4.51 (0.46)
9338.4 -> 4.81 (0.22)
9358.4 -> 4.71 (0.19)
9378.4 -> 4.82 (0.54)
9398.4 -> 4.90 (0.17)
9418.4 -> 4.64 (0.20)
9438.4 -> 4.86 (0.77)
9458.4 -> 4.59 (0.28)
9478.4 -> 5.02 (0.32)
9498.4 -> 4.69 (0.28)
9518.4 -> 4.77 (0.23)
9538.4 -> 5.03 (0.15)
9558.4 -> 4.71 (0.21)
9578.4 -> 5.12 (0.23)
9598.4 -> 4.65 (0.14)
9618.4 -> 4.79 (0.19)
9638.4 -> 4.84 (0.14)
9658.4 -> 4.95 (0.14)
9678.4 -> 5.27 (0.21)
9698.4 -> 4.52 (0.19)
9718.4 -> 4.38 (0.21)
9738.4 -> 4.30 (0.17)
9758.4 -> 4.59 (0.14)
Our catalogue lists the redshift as 0.28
